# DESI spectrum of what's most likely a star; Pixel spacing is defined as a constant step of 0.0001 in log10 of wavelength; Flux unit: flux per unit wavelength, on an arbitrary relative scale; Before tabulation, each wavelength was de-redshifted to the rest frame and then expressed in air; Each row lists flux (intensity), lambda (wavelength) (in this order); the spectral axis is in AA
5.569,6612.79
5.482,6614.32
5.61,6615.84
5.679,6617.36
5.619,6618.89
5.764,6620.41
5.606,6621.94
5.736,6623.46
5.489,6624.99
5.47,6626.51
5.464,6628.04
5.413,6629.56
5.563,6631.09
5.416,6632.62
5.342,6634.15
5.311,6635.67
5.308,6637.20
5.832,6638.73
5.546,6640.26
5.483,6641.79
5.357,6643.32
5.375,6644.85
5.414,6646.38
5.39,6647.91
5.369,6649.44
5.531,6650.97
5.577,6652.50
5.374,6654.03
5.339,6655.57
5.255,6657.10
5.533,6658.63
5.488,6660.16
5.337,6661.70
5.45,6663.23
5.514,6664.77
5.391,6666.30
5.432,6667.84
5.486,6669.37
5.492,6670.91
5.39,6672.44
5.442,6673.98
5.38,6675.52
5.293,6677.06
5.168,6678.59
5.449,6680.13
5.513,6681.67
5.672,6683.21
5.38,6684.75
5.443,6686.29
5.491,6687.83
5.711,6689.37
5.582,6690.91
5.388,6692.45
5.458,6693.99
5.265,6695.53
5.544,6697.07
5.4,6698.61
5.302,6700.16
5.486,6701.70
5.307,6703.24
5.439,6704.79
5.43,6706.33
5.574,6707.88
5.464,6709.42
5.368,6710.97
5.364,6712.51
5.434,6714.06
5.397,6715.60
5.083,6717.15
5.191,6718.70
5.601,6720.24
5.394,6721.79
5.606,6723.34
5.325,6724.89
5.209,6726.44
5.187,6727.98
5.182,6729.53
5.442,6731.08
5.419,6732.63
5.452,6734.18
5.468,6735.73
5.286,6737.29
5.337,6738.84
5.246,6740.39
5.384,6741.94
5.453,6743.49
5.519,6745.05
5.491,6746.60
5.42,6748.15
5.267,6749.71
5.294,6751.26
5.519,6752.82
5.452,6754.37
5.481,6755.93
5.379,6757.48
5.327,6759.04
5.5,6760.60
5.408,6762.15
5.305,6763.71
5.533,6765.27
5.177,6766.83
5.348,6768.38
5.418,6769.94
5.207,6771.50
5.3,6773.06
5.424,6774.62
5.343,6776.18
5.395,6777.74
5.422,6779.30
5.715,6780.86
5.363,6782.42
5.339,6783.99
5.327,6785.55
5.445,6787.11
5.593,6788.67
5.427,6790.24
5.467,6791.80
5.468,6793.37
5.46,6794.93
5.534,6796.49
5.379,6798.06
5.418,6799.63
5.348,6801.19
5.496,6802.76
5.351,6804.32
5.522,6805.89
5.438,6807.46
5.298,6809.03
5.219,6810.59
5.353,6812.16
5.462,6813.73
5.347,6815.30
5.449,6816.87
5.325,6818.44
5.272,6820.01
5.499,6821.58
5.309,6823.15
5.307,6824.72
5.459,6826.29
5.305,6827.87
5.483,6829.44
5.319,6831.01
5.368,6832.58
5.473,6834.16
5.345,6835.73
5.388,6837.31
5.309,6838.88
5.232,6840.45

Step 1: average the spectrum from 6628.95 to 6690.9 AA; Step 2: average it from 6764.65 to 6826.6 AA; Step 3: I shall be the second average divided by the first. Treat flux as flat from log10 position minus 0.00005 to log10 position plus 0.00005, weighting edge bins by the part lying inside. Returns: 1.0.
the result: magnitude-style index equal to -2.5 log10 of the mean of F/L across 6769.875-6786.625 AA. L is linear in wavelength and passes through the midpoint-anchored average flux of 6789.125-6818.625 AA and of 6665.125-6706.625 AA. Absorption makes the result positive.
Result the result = 0.01 mag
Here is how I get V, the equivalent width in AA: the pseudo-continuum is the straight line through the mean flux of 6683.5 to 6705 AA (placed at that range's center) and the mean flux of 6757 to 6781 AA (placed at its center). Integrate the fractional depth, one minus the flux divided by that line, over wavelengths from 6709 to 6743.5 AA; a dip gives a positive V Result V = 0.39 AA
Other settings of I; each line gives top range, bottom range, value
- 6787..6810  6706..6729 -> 1.01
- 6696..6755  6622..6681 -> 0.99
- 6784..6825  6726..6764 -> 1.00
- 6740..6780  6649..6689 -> 0.99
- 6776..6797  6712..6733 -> 1.02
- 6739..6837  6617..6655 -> 0.98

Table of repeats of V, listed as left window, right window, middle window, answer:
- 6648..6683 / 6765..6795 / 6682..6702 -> -0.2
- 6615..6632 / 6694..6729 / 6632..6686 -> 0.7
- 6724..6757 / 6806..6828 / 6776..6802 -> -0.3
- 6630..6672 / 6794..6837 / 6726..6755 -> 0.2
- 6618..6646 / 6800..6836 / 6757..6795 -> 0.0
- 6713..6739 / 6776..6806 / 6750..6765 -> 0.0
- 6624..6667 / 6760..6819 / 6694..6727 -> 0.2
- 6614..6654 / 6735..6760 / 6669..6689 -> 0.1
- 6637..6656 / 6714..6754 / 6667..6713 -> -0.2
